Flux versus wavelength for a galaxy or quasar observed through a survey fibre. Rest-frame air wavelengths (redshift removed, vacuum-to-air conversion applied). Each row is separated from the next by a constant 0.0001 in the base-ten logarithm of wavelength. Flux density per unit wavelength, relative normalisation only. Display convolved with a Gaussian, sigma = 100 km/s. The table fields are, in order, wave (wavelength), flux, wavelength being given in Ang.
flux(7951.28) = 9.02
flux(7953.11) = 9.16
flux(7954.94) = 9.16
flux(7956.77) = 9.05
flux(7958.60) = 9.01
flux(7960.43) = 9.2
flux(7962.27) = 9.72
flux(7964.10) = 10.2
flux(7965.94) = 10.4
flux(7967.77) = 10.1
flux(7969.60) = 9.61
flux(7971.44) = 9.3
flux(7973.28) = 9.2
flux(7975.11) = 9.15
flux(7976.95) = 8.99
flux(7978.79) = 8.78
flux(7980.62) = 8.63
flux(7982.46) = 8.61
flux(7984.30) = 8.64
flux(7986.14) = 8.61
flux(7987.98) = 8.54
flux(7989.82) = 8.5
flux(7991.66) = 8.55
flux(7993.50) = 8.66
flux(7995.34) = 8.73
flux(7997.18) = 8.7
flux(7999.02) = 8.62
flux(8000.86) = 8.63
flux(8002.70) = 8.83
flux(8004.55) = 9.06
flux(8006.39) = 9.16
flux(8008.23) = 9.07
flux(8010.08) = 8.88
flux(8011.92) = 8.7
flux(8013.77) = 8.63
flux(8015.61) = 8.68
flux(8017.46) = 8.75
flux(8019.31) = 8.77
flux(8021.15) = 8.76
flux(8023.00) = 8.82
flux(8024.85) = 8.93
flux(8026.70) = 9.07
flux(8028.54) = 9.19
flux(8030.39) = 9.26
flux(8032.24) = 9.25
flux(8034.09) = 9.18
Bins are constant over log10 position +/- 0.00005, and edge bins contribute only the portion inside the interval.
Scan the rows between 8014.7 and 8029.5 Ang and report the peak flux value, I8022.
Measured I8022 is 9.19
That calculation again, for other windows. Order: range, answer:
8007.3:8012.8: 9.07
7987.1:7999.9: 8.73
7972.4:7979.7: 9.2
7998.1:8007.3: 9.16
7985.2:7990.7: 8.61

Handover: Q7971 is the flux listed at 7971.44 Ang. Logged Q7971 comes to 9.3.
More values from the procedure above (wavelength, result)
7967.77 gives 10.1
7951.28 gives 9.02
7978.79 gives 8.78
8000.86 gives 8.63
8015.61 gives 8.68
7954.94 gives 9.16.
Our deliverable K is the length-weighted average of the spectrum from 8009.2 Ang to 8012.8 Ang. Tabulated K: 8.8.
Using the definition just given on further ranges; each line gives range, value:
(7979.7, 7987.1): 8.62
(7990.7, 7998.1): 8.66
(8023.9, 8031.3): 9.11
